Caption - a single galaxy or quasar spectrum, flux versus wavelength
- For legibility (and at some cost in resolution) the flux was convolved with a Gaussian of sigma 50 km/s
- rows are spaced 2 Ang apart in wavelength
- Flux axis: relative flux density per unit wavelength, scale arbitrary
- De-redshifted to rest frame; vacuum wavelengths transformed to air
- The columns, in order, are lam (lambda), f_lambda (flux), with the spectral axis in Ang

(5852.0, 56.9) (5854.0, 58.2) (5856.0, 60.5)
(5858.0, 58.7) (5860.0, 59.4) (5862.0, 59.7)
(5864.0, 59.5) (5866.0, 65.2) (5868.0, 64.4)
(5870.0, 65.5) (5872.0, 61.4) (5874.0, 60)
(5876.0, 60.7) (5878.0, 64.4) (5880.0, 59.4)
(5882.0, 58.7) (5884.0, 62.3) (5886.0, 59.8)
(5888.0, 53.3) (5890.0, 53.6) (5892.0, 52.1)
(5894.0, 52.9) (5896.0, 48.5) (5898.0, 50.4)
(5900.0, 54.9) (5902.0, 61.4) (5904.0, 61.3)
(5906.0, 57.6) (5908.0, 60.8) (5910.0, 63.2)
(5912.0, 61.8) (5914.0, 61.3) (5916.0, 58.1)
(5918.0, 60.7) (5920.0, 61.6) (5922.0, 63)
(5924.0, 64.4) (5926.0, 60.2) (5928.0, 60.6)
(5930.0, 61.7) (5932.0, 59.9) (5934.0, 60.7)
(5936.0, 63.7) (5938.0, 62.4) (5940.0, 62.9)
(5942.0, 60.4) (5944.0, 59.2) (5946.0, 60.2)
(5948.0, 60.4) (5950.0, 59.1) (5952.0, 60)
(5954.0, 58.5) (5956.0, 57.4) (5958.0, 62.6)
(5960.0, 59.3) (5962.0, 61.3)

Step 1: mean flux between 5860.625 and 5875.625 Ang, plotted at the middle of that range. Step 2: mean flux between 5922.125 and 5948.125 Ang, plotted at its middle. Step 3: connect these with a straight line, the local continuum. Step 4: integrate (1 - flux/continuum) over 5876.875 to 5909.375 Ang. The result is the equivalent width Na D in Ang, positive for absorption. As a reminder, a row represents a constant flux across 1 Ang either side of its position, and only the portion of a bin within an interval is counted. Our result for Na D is 2.5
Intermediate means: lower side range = 62.1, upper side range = 61.4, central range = 57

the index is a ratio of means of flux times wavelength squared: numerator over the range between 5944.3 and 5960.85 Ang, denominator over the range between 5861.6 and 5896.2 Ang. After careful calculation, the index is 1.03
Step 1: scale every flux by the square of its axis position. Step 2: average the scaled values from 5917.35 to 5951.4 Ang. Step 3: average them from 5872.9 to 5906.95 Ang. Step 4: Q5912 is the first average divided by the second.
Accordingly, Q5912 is 1.09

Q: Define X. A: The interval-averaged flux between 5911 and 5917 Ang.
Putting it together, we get 60.4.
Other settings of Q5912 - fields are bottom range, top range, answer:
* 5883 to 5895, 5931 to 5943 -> 1.13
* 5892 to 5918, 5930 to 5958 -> 1.06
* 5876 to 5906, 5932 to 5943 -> 1.11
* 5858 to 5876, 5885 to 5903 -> 0.89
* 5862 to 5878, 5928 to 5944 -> 1.01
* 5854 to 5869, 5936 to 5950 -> 1.03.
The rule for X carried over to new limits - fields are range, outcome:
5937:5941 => 62.6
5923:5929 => 61.7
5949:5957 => 58.8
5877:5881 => 61.9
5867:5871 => 65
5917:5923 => 61.8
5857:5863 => 59.3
